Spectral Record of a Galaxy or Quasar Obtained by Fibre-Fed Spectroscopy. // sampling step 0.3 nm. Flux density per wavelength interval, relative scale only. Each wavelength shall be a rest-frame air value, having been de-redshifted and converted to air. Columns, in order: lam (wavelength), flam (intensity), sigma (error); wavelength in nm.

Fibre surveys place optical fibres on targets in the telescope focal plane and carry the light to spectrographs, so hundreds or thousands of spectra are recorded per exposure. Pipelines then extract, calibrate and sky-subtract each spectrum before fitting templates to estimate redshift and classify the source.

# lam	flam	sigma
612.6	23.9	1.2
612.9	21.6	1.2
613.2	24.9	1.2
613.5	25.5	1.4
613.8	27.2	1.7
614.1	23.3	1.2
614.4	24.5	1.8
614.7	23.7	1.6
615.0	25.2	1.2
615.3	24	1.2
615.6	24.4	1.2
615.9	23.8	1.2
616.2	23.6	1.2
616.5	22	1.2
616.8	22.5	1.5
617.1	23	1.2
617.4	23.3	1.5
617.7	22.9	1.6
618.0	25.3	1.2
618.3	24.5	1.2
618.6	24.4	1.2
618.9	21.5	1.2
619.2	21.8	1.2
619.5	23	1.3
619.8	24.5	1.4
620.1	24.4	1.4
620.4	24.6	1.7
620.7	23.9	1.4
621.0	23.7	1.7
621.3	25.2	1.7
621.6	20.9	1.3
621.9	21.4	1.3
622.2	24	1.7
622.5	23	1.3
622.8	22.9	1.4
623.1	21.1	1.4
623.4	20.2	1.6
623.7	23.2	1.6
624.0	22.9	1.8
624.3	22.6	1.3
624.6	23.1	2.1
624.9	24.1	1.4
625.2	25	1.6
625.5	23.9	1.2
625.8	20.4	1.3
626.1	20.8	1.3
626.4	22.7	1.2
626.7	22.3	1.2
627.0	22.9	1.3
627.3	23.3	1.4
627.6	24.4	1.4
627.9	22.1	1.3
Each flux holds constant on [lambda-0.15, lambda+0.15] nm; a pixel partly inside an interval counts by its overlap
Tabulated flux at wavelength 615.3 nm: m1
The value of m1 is 24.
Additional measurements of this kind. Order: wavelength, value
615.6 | 24.4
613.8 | 27.2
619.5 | 23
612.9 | 21.6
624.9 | 24.1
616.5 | 22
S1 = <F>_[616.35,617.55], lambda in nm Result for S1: 22.7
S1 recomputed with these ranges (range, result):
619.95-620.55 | 24.5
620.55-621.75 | 23.4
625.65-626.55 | 21.3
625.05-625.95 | 23.1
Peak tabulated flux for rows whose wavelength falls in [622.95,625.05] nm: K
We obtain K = 24.1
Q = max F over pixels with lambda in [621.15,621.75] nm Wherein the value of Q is 25.2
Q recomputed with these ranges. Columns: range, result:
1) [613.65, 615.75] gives 27.2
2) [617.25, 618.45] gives 25.3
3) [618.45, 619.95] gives 24.5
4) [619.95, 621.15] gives 24.6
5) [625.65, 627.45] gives 23.3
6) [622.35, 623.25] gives 23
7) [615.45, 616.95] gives 24.4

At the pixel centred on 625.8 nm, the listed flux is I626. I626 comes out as 20.4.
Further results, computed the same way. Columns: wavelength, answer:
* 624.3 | 22.6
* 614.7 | 23.7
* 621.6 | 20.9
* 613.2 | 24.9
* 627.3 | 23.3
